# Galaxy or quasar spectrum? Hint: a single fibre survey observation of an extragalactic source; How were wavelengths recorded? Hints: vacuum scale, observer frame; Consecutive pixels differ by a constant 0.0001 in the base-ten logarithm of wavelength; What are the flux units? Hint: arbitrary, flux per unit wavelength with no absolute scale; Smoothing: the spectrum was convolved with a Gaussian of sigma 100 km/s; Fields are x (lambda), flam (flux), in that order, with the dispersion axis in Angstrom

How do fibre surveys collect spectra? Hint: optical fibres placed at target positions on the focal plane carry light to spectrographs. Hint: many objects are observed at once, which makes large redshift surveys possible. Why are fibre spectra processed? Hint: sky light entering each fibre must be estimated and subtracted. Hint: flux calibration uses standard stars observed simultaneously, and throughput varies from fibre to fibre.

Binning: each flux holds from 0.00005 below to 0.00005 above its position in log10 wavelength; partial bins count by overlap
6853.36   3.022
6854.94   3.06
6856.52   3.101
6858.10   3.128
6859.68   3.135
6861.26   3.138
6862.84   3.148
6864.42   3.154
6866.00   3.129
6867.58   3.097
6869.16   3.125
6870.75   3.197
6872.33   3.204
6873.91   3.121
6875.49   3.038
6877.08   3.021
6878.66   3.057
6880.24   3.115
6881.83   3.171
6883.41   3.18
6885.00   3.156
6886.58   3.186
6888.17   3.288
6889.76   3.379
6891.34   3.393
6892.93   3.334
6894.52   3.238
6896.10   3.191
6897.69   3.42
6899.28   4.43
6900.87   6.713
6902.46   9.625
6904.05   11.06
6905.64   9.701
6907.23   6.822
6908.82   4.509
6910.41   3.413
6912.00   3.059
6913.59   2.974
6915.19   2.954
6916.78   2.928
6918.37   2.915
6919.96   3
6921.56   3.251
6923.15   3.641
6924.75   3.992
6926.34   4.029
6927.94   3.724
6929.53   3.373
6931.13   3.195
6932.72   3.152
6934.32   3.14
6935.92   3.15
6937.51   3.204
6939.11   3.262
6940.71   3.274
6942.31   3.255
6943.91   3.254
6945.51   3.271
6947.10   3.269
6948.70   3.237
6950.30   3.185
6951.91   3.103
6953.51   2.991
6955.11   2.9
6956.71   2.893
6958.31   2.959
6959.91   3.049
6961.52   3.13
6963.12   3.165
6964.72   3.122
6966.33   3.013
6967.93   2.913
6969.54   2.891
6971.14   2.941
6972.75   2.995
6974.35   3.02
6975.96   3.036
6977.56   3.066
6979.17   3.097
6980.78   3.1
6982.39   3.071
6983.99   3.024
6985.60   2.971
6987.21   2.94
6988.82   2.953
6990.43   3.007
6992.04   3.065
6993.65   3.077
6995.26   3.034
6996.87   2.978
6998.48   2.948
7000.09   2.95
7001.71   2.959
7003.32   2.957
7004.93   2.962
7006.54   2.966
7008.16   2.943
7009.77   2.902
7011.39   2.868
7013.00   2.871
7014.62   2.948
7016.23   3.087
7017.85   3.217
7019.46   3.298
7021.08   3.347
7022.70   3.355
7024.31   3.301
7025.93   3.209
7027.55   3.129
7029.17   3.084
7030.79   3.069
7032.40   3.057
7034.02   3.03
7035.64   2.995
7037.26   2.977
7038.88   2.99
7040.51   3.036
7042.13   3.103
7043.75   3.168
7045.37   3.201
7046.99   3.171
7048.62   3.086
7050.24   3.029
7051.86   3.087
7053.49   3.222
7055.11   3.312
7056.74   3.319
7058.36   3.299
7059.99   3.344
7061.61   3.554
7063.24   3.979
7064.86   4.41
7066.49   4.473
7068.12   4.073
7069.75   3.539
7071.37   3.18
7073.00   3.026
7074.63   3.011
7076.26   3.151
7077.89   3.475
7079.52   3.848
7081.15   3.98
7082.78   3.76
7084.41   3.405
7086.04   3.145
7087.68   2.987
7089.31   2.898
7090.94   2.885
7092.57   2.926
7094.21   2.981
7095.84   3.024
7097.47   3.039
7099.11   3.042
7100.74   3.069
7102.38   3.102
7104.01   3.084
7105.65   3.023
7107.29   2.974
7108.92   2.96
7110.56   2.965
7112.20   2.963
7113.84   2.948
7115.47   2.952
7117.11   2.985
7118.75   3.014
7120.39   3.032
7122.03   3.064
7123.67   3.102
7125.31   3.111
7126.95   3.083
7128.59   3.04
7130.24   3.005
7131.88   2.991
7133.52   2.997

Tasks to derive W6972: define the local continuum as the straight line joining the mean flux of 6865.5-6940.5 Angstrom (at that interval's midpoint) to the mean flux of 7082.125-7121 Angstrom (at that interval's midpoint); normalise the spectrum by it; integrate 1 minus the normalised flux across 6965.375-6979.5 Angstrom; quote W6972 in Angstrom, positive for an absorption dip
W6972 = 2.3 Angstrom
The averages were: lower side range 3.88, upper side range 3.05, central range 2.99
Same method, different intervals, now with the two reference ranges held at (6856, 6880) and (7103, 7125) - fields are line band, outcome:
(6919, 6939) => -1.96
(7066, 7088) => -3.46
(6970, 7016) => 1.13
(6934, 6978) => -0.22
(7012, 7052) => -0.88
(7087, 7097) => 0.22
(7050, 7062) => -0.94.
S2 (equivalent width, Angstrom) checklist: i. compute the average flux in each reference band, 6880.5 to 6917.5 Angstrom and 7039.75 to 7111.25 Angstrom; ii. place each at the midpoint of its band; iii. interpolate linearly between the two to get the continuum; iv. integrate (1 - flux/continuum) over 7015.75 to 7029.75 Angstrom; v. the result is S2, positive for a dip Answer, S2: 1.6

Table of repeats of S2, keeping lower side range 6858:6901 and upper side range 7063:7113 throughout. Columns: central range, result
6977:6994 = 1.38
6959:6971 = 0.97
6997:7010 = 1.37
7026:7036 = 0.68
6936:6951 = 0.27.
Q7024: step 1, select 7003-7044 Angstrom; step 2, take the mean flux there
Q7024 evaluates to 3.07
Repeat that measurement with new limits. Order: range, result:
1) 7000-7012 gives 2.94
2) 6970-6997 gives 3.02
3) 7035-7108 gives 3.28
